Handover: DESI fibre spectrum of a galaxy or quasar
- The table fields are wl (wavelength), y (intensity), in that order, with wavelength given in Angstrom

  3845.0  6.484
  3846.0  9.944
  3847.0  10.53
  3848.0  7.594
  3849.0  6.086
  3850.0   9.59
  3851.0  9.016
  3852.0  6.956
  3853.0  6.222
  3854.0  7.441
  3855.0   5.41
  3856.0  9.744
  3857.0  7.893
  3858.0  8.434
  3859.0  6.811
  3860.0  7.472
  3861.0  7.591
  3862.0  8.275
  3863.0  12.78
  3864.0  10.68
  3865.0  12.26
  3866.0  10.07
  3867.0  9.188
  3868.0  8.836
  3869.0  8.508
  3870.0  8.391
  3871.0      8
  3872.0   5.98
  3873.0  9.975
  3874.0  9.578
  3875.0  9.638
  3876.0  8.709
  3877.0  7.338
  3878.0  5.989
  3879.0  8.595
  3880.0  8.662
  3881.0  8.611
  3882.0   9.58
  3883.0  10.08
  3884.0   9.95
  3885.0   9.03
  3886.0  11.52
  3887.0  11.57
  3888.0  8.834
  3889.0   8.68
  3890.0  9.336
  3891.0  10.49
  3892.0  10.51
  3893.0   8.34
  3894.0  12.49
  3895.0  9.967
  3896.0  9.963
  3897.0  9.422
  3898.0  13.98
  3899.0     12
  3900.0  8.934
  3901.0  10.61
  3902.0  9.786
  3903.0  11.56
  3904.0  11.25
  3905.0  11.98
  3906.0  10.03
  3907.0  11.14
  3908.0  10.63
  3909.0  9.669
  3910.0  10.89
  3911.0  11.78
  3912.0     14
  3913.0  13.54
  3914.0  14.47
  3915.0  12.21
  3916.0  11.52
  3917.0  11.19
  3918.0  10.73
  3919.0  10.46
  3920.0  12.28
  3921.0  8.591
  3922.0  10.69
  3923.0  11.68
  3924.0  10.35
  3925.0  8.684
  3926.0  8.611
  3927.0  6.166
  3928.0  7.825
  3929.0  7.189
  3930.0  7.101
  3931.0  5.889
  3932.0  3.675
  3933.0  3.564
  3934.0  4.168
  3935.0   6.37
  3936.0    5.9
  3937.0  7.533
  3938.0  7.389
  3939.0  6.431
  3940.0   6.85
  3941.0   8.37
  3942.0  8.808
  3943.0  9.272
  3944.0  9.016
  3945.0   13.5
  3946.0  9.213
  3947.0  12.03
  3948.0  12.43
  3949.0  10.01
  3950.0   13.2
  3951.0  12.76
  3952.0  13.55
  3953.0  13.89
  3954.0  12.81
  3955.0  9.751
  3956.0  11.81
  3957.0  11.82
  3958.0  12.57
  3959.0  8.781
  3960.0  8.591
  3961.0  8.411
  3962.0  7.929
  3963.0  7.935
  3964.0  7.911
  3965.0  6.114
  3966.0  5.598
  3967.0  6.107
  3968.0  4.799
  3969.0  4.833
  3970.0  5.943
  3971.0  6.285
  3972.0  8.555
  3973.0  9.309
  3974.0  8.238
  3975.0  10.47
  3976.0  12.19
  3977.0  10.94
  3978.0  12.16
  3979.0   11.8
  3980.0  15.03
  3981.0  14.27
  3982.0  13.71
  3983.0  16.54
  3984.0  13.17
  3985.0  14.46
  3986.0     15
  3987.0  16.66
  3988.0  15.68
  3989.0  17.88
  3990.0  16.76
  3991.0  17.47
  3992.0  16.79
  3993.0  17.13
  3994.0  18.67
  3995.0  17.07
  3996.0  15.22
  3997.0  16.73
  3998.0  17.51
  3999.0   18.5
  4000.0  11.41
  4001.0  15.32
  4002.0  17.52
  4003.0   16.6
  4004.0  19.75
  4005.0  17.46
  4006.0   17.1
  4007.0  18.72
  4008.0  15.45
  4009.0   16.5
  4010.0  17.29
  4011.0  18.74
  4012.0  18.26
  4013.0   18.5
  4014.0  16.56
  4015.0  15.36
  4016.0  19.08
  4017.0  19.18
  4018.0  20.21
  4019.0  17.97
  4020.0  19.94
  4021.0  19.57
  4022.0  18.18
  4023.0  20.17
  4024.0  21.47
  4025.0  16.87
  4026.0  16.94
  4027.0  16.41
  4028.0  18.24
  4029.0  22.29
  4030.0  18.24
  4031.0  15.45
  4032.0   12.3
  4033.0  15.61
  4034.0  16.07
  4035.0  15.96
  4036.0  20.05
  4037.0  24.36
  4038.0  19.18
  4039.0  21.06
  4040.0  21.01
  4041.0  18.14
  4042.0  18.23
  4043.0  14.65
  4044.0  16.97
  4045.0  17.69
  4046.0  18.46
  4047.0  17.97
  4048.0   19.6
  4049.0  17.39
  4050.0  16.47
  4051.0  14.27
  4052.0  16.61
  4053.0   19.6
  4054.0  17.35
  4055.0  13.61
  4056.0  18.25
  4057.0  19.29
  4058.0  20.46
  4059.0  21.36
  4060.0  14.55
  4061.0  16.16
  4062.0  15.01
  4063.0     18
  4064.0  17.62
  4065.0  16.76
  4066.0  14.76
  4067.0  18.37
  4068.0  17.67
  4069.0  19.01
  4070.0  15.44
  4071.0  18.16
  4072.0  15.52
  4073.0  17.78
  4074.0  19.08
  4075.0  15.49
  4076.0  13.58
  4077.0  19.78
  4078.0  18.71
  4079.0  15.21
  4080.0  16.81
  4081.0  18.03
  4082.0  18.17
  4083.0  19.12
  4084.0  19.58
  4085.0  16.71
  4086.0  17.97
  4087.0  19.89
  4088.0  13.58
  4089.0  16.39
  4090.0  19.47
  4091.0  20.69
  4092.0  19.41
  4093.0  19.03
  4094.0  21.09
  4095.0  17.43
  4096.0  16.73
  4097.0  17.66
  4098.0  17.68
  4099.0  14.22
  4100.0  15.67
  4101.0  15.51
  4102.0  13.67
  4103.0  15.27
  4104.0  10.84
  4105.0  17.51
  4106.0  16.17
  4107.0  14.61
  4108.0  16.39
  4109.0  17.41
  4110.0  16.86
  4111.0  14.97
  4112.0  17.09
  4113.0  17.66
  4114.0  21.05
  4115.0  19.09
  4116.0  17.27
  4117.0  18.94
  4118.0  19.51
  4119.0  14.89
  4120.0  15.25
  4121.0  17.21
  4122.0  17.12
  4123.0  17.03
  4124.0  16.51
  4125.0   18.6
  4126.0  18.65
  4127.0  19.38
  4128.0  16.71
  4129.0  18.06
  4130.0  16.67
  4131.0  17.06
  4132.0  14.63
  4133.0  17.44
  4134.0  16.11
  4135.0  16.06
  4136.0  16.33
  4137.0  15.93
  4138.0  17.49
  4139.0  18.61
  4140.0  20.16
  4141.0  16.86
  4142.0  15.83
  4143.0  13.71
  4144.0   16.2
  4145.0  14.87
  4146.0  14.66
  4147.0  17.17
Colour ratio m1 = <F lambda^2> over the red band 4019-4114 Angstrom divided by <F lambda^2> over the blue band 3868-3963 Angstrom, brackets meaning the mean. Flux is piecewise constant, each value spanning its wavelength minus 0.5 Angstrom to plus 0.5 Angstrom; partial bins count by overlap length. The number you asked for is 1.94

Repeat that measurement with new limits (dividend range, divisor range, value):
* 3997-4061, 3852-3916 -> 1.96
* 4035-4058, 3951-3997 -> 1.59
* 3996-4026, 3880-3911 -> 1.82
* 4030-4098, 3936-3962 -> 1.83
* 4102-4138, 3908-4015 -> 1.54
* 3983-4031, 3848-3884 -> 2.19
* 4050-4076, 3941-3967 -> 1.78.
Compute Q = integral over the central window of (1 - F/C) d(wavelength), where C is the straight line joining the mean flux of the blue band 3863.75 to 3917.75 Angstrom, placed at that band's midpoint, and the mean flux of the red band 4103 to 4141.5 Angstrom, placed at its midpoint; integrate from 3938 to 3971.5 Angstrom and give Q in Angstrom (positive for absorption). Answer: 7.7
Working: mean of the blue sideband 10.2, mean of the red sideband 17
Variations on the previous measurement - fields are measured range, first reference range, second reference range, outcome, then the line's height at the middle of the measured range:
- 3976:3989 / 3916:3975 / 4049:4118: -3.63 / 11.1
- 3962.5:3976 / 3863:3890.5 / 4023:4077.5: 6.35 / 13.7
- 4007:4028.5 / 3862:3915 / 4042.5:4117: -4.64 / 14.9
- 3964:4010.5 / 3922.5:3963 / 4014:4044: 1.51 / 13.8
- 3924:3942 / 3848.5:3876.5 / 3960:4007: 7.08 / 11.1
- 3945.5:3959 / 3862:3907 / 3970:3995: 0.63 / 12.4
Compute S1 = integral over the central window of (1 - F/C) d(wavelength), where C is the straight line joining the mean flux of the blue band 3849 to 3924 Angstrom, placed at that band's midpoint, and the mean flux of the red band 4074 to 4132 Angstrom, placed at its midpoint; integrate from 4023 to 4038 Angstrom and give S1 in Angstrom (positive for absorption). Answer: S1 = -3.33 Angstrom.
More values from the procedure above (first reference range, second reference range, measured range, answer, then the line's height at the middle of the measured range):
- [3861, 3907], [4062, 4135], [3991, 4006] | -3.4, 13.7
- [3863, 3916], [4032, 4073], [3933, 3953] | 5.4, 12.6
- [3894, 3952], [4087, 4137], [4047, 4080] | -4.5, 15.2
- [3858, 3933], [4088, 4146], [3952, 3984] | 5.7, 12.1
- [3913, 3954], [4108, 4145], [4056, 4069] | -2.7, 14.6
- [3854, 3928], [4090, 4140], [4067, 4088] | -2.1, 15.9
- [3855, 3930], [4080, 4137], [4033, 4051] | -4.0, 14.9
